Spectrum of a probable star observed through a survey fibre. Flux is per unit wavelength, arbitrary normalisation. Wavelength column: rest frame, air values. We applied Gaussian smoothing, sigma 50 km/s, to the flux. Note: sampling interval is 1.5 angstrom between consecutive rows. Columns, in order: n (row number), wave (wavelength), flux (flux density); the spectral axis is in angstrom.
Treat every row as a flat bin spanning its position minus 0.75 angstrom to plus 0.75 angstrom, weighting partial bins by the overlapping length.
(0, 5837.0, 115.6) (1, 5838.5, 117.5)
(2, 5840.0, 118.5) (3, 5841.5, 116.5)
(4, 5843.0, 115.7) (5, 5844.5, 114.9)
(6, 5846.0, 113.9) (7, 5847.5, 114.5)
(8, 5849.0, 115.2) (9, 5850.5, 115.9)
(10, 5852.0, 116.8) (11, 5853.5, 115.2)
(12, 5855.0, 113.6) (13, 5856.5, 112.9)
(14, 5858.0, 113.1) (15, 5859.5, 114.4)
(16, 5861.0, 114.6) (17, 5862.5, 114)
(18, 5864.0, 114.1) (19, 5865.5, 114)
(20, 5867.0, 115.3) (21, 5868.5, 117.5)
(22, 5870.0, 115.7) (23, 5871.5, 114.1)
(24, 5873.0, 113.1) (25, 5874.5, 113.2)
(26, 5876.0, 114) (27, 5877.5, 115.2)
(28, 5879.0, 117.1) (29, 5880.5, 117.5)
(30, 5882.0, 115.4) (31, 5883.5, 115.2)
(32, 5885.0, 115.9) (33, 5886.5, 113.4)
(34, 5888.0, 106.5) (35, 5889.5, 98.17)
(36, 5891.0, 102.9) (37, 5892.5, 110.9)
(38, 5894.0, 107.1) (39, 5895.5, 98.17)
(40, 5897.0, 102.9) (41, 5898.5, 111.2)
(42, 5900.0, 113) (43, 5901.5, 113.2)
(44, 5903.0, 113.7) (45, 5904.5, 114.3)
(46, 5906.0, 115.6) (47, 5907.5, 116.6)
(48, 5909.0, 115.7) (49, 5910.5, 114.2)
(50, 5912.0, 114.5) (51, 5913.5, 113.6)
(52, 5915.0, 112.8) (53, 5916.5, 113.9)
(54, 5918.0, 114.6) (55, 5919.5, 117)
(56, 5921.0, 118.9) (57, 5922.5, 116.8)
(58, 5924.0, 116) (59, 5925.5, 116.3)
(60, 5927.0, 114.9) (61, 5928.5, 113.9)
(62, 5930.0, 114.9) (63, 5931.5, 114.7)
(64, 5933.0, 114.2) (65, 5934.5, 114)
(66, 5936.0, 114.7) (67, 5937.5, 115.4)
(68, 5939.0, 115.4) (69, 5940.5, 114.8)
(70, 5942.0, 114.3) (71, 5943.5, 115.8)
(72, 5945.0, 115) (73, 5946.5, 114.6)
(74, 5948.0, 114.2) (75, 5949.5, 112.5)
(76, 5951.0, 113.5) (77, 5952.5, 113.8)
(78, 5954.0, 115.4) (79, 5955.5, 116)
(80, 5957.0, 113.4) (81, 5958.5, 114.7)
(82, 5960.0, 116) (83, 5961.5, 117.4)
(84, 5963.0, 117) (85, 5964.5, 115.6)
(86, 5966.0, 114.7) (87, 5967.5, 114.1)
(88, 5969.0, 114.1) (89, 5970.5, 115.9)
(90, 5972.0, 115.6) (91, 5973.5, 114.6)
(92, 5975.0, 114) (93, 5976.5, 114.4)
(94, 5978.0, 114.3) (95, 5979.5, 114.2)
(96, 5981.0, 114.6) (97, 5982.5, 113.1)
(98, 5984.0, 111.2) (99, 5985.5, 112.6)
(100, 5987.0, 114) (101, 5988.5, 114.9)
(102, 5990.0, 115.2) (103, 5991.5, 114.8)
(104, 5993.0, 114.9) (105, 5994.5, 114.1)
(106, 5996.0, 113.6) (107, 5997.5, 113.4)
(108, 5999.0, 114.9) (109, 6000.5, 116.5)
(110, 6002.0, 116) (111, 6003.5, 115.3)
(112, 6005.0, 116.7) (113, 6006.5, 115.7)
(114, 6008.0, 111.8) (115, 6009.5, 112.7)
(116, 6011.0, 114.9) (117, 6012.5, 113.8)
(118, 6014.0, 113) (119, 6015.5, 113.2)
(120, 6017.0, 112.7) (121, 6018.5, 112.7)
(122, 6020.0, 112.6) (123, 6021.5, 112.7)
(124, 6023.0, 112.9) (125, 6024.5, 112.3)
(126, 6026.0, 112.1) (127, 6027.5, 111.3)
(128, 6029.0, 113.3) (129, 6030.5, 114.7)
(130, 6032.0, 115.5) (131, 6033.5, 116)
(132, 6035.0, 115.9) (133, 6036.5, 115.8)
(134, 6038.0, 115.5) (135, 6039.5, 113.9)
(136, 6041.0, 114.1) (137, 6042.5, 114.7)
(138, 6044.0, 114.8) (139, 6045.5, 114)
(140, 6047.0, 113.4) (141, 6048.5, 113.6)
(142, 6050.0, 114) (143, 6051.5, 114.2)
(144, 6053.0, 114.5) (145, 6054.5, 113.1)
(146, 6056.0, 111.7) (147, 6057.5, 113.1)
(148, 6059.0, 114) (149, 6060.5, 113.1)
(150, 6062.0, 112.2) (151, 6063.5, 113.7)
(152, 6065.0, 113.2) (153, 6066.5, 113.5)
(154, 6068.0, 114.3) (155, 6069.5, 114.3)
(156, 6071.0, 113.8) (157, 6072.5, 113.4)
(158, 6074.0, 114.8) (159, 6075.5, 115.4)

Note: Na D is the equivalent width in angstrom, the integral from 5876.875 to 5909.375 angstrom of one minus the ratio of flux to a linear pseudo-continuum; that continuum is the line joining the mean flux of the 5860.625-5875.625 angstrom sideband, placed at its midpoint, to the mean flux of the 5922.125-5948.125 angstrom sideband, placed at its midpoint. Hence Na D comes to 0.97 angstrom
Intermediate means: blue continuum 115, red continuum 115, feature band 111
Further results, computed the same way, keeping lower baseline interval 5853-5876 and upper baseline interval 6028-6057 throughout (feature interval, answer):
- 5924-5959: -0.1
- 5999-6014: -0.1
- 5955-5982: -0.2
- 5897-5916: 0.1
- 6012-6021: 0.1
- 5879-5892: 0.4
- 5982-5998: 0.1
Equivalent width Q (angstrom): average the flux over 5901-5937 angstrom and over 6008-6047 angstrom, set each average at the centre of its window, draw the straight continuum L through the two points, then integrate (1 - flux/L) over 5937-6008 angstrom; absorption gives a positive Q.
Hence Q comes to -0.2 angstrom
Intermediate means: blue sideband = 115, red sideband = 114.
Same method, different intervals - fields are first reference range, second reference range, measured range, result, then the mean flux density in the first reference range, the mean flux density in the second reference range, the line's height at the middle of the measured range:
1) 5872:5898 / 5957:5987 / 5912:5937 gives -0.6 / 110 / 115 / 112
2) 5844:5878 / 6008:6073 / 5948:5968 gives -0.1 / 115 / 114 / 114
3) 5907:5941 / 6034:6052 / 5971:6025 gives 0.3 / 115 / 115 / 115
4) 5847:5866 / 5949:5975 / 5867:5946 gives 0.9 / 114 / 115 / 115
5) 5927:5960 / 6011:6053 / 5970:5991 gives 0.0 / 115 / 114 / 114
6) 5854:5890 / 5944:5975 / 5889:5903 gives 0.9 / 114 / 115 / 114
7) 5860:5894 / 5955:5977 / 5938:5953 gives 0.0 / 113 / 115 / 115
